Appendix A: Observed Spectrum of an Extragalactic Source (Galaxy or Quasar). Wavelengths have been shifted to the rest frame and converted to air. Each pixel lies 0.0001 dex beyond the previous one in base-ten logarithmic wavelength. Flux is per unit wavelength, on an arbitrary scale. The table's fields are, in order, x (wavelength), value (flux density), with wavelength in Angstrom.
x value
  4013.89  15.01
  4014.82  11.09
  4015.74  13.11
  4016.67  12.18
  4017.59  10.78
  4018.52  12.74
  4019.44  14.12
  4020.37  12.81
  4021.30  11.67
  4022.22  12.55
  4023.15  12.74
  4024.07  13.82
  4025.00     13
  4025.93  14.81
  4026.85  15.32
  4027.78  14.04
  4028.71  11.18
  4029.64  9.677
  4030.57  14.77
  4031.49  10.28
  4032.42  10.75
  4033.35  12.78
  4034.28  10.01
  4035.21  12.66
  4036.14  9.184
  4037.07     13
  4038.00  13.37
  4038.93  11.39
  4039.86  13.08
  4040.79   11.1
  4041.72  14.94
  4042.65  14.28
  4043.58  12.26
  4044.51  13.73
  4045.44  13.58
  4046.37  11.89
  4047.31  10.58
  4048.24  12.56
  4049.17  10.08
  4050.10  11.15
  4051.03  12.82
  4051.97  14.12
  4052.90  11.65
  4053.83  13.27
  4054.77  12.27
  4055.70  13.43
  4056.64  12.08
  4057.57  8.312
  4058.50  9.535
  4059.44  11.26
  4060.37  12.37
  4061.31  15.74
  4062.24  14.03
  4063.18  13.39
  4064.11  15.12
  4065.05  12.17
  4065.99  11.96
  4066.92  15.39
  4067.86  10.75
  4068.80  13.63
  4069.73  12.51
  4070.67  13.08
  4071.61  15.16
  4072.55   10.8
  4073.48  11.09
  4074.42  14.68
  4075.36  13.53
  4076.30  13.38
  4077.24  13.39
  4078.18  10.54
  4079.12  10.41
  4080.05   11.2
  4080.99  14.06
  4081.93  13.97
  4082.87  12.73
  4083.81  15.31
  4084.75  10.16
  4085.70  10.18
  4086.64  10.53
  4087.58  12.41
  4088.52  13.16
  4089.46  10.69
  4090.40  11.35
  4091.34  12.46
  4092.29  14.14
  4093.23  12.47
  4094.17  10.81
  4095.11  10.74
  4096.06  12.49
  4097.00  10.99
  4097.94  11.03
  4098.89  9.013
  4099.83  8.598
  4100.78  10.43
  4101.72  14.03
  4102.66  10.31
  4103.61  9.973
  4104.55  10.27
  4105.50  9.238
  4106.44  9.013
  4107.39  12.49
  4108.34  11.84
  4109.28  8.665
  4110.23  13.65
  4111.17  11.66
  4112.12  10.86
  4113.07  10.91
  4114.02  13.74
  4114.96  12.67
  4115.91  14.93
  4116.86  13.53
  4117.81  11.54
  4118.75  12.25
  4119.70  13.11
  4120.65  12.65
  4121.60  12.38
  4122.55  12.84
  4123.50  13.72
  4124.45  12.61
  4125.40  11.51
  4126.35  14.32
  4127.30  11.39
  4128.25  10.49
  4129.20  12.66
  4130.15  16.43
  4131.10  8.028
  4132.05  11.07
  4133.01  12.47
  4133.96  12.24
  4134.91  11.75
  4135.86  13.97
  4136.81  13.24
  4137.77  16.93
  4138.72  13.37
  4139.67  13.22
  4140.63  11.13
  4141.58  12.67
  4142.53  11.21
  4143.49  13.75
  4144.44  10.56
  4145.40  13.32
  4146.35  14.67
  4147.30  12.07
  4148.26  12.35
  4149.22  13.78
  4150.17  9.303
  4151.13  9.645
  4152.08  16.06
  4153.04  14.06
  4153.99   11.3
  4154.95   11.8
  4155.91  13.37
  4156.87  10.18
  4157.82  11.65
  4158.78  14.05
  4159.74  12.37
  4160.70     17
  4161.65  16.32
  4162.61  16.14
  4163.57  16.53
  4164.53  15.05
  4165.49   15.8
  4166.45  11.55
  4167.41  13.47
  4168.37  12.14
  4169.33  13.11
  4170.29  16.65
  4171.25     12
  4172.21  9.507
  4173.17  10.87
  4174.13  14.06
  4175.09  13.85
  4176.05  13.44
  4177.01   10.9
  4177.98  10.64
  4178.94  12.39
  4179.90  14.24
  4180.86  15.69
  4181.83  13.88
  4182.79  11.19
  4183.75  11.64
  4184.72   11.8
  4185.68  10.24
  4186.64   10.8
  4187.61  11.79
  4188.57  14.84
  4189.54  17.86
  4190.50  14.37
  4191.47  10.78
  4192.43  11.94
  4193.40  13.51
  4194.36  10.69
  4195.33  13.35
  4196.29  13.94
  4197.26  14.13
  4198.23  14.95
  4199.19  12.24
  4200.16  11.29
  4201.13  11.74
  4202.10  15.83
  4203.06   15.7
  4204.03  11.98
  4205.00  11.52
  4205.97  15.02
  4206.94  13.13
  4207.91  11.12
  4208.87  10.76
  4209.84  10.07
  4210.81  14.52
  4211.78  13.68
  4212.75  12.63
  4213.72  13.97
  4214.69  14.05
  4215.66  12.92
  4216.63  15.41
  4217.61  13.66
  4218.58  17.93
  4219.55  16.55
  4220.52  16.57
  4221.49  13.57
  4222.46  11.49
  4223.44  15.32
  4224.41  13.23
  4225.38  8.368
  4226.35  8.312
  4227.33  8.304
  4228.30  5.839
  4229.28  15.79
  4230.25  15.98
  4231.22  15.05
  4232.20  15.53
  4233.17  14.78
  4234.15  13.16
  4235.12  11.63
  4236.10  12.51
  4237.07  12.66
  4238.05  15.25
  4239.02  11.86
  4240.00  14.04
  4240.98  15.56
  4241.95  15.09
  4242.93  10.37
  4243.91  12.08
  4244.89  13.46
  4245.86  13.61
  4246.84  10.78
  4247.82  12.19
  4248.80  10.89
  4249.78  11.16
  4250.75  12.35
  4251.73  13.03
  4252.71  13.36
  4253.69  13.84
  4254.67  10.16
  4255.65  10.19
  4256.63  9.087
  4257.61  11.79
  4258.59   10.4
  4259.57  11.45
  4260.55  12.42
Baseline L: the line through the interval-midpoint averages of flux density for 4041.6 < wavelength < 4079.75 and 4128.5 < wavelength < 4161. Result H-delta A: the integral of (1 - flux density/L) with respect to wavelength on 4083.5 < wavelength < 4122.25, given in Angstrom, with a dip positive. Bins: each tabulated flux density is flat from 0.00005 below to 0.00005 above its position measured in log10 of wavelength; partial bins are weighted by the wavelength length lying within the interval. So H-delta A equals 3.1 Angstrom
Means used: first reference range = 12.6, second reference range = 12.7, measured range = 11.6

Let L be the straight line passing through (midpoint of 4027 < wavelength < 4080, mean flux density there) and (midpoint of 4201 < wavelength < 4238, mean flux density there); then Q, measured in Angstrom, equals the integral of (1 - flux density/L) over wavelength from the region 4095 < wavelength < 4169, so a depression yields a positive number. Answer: 2.1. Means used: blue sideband 12.4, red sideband 13.2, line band 12.4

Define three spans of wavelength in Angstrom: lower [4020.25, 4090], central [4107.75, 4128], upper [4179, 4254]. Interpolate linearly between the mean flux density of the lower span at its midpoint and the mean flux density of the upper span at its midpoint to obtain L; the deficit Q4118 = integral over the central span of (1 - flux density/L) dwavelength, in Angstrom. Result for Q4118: 0.5 Angstrom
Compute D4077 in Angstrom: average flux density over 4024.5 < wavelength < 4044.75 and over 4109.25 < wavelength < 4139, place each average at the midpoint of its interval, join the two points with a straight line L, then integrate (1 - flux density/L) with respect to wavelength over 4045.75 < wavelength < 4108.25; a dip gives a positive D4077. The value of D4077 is 2.7 Angstrom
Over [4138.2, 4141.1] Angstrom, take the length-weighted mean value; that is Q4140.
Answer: 12.6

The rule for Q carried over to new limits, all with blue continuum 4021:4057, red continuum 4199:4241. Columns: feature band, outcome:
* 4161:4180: -0.7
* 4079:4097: 0.8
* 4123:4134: 0.5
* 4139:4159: 0.8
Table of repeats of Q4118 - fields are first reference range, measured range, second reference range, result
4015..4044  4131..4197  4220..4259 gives -2.3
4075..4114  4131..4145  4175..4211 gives -0.4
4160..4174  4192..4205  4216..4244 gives 0.5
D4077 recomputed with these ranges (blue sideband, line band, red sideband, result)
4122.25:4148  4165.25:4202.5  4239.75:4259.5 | -1.3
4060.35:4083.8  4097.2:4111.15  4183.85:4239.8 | 2.6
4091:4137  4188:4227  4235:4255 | -2.6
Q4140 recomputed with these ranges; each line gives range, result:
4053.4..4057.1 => 12.7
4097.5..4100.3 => 9.52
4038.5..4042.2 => 12.7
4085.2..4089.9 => 11.4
